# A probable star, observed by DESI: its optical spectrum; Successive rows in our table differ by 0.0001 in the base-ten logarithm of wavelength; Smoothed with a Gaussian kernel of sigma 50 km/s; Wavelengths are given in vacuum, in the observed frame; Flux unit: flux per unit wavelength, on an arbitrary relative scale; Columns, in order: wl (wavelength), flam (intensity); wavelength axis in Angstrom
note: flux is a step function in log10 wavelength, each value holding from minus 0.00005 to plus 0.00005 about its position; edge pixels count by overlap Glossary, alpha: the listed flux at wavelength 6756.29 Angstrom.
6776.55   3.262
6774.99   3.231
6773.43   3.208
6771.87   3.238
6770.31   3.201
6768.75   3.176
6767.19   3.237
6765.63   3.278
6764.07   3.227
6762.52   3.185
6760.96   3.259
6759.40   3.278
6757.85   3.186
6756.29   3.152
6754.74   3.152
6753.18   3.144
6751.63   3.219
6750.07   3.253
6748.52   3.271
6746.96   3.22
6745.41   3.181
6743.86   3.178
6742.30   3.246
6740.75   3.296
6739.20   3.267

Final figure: 3.152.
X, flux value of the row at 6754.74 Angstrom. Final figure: 3.152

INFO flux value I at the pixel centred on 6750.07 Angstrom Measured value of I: 3.253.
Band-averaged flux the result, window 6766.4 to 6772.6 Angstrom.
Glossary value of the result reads 3.21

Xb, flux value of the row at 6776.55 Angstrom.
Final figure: 3.262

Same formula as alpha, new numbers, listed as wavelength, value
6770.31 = 3.201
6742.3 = 3.246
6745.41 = 3.181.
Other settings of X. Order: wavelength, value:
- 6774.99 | 3.231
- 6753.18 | 3.144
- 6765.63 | 3.278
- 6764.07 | 3.227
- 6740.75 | 3.296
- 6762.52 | 3.185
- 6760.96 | 3.259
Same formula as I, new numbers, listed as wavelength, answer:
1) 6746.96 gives 3.22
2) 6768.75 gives 3.176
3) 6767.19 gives 3.237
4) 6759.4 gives 3.278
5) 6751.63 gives 3.219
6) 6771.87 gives 3.238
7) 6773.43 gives 3.208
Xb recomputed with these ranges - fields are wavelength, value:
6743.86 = 3.178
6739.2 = 3.267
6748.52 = 3.271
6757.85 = 3.186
